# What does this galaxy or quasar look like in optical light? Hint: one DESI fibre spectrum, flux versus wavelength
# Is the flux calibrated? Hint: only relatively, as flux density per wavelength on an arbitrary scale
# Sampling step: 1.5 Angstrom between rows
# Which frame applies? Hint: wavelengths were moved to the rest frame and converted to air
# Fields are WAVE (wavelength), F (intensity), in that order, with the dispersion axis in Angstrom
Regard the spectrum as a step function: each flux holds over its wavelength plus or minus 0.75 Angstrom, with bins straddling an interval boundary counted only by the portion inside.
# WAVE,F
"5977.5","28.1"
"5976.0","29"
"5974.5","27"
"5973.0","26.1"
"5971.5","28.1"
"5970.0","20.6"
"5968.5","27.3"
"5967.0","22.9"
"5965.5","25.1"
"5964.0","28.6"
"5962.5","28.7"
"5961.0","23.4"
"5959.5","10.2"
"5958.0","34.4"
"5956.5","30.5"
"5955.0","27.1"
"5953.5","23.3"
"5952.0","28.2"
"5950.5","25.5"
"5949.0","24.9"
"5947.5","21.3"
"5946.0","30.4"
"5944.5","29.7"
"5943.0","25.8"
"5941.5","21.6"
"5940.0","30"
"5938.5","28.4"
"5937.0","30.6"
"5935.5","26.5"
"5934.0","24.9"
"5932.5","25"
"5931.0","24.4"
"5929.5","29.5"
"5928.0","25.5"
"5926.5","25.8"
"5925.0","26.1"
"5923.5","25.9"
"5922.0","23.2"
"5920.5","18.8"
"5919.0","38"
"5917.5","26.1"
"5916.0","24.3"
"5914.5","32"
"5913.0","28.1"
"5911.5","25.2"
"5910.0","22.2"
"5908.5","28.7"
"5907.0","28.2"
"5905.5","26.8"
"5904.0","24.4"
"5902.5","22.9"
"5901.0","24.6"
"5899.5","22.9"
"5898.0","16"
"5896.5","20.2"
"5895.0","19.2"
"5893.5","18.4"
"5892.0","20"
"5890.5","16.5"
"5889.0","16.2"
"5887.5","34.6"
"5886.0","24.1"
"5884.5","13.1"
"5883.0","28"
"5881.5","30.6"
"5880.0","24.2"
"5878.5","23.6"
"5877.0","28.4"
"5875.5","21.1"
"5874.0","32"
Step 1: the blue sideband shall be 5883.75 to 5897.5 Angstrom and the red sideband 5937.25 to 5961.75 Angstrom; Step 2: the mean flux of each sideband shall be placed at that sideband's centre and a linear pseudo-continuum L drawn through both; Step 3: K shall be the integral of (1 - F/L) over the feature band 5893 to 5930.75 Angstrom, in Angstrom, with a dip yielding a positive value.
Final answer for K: -4.4 Angstrom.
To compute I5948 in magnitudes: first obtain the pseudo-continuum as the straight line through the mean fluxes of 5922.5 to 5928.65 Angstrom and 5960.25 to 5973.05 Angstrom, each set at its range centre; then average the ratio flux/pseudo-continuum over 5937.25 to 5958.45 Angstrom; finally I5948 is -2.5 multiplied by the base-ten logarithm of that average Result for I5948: -0.06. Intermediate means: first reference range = 25.7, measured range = 27.2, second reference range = 25.6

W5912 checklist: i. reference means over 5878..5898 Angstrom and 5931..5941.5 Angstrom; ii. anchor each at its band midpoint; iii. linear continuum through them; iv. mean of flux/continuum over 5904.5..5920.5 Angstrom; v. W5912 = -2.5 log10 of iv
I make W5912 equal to -0.13 mag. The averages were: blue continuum 22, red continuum 26.9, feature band 27.5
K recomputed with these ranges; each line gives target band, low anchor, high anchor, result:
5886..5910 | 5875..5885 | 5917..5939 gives 2.5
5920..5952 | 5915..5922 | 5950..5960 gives 0.4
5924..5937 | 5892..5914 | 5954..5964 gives -0.9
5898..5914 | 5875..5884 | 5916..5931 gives 0.6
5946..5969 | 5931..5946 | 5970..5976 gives 1.0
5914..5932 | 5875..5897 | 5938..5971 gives -1.6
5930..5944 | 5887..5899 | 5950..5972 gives -1.7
